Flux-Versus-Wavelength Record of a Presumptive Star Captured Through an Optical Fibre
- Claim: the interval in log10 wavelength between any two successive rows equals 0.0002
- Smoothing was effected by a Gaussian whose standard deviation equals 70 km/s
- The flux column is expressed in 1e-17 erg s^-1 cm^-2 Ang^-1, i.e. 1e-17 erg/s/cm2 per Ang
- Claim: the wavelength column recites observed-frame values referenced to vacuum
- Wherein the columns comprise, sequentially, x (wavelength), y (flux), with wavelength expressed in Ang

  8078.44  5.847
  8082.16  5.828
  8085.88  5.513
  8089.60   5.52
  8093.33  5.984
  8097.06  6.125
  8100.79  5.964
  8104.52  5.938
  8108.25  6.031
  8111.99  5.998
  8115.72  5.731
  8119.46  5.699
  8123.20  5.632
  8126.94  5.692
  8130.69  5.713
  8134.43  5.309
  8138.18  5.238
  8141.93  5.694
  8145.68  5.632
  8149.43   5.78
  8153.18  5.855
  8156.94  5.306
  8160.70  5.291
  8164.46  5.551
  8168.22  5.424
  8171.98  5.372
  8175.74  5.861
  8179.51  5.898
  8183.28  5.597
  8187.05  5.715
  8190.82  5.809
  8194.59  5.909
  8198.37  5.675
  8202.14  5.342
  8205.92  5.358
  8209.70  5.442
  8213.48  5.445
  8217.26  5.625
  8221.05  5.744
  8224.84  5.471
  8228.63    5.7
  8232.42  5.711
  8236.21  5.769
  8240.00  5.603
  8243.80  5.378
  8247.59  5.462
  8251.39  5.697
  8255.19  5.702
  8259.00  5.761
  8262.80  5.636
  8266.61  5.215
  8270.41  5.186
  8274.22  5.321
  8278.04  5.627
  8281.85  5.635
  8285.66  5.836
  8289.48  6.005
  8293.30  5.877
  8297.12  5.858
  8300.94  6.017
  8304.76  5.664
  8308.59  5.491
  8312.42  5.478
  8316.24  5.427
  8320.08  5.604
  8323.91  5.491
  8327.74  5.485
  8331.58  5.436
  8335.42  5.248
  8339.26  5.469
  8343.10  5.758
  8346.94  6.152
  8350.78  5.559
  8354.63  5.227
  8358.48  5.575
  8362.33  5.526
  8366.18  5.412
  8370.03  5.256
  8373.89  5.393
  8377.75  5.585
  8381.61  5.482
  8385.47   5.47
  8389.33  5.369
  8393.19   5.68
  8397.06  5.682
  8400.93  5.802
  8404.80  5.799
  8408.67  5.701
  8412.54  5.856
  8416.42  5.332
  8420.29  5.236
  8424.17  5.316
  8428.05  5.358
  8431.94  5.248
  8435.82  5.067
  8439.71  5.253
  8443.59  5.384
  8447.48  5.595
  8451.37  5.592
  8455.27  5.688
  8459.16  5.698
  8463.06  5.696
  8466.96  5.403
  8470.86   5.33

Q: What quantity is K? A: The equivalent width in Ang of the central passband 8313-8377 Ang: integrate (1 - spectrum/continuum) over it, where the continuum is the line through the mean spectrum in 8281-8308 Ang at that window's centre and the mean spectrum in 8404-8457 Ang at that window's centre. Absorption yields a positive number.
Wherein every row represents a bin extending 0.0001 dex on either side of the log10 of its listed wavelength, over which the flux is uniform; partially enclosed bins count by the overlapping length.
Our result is 2.1 Ang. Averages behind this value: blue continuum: 5.83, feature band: 5.5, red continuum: 5.45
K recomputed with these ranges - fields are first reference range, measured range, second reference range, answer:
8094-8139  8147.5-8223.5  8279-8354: 1.7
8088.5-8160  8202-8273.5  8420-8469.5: 1.0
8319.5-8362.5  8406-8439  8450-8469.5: 1.1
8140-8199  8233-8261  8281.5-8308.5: 0.6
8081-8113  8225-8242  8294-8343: 0.1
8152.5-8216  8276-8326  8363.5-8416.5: -1.1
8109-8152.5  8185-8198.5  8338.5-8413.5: -0.3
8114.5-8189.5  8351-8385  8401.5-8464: 0.5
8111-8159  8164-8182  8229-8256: 0.0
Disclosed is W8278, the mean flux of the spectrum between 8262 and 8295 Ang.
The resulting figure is 5.59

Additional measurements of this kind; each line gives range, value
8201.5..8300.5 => 5.6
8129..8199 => 5.61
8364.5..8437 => 5.48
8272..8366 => 5.61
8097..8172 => 5.66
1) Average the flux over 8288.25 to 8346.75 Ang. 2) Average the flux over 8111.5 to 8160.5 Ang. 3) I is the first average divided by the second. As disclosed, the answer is 1.0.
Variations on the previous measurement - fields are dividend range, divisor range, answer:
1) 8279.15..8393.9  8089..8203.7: 0.98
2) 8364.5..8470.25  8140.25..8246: 0.98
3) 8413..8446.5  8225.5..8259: 0.94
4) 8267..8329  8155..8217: 1.01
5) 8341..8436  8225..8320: 0.98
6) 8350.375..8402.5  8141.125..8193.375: 0.98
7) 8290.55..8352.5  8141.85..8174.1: 1.02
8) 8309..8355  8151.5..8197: 0.98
